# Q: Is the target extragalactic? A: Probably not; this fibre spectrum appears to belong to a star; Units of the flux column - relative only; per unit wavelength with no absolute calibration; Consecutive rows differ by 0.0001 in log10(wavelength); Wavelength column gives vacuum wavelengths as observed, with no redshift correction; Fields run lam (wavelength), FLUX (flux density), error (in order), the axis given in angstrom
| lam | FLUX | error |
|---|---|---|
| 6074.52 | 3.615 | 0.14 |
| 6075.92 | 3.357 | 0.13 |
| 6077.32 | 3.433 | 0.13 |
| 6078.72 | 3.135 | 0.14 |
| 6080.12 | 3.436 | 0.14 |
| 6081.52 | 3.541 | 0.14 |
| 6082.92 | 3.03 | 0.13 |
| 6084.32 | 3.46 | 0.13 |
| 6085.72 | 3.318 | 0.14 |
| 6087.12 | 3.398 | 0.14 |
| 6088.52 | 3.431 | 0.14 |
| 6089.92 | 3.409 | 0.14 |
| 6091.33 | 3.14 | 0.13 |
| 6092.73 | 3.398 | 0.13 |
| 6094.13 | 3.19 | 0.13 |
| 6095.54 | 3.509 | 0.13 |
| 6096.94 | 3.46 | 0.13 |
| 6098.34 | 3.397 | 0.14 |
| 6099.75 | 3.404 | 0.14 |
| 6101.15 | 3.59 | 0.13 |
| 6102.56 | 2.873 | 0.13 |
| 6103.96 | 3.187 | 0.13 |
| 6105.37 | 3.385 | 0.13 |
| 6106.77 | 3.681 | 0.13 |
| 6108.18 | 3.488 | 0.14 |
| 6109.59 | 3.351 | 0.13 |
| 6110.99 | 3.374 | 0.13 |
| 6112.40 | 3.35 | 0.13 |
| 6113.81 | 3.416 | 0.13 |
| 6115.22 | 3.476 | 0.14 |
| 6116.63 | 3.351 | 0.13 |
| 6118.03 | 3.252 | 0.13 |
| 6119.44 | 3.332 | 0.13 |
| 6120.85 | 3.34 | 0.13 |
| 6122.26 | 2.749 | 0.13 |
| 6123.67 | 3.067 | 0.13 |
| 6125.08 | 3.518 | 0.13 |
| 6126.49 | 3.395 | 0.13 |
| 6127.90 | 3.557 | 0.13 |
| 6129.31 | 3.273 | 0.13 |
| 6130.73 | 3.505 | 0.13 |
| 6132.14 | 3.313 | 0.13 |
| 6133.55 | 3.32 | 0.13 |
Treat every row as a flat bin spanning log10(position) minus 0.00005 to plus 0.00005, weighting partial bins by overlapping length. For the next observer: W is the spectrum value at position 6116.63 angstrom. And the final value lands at 3.351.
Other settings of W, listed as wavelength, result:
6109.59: 3.351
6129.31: 3.273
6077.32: 3.433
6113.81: 3.416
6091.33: 3.14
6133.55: 3.32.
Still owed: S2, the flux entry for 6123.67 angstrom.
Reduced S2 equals 3.067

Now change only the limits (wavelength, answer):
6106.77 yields 3.681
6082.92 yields 3.03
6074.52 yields 3.615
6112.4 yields 3.35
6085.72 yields 3.318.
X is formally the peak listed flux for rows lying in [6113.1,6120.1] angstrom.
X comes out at 3.476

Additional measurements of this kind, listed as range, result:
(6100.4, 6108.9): 3.681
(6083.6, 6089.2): 3.46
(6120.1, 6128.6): 3.557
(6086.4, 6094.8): 3.431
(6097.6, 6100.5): 3.404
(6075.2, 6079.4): 3.433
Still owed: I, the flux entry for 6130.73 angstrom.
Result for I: 3.505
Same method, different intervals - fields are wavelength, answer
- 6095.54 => 3.509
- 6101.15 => 3.59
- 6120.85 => 3.34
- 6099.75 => 3.404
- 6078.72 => 3.135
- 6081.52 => 3.541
